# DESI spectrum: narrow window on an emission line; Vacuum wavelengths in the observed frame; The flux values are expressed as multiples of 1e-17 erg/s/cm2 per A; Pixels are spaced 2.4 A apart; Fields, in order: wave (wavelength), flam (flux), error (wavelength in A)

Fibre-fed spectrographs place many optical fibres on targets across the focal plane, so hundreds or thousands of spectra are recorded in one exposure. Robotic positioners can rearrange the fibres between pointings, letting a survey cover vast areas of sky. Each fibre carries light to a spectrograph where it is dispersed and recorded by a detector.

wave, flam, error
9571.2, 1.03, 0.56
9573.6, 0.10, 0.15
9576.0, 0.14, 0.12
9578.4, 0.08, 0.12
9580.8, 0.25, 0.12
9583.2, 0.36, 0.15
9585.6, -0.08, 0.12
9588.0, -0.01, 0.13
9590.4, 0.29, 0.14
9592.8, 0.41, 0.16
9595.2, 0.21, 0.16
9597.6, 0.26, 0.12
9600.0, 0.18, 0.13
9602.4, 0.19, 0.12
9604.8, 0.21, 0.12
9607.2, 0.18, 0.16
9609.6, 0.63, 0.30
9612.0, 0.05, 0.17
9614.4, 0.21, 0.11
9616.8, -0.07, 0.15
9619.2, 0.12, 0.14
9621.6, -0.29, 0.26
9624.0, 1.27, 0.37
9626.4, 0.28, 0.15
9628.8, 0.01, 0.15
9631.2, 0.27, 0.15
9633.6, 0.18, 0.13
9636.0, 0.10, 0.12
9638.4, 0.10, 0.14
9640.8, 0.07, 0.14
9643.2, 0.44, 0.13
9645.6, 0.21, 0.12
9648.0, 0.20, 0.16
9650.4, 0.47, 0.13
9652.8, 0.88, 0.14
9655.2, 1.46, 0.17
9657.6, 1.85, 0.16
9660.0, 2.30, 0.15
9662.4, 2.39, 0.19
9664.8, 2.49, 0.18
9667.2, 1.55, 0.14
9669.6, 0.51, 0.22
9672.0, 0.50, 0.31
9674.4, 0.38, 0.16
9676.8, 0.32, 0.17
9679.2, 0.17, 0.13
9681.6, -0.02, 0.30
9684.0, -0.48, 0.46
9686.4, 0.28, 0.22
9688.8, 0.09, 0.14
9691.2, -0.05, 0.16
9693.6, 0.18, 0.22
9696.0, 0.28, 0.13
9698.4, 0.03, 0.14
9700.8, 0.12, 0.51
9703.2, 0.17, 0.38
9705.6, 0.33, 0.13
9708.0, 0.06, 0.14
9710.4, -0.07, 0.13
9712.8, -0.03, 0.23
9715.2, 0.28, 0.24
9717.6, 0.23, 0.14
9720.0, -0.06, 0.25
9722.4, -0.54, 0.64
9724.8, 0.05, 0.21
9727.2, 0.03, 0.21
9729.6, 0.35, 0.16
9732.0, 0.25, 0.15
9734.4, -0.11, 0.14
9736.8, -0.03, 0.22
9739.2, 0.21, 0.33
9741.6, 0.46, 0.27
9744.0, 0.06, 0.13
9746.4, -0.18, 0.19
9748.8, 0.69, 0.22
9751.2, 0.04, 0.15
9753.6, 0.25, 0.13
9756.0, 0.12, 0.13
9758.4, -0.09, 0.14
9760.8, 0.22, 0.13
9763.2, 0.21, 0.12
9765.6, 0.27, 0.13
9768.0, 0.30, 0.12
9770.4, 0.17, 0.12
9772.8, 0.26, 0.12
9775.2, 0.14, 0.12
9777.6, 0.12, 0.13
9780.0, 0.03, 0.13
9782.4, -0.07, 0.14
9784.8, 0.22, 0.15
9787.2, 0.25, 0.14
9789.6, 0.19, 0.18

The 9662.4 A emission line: [O II] 3727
